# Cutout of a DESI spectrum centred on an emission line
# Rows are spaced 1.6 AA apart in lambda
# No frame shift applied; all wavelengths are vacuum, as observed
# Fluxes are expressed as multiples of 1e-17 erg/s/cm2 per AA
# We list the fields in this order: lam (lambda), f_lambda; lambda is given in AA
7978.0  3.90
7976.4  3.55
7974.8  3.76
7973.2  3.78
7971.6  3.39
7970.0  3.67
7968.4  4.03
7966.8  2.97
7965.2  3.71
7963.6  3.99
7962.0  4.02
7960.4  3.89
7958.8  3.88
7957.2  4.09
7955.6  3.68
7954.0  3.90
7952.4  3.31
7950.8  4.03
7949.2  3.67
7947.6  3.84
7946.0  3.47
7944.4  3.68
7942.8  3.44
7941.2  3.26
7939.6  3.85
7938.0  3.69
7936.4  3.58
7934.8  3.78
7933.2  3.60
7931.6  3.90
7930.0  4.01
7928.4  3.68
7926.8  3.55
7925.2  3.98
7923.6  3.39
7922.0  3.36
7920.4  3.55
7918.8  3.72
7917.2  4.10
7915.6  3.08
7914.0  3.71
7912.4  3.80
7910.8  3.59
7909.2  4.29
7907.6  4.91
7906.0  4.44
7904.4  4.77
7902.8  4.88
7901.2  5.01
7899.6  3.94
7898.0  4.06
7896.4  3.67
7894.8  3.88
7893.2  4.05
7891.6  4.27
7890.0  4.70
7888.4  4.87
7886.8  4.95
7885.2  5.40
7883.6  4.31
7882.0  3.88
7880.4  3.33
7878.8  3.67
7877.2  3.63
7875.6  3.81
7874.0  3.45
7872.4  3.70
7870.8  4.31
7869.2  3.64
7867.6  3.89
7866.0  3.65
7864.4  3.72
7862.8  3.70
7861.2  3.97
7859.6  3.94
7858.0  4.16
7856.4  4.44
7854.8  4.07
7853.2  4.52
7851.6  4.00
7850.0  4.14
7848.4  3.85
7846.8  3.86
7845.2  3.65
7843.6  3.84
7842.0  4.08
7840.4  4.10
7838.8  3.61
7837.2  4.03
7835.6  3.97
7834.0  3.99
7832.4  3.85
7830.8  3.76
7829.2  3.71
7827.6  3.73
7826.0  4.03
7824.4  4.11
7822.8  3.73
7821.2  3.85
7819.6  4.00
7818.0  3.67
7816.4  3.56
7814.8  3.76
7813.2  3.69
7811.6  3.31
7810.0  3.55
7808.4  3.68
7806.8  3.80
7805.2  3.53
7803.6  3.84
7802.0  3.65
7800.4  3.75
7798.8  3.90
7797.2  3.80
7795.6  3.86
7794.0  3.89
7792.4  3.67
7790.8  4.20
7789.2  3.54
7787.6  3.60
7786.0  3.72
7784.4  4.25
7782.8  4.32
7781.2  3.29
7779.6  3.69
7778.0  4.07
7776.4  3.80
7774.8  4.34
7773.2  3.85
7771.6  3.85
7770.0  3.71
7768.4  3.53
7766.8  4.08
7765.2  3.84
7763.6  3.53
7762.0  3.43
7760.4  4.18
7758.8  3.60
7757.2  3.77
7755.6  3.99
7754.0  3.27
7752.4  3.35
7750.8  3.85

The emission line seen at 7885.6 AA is [S II]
